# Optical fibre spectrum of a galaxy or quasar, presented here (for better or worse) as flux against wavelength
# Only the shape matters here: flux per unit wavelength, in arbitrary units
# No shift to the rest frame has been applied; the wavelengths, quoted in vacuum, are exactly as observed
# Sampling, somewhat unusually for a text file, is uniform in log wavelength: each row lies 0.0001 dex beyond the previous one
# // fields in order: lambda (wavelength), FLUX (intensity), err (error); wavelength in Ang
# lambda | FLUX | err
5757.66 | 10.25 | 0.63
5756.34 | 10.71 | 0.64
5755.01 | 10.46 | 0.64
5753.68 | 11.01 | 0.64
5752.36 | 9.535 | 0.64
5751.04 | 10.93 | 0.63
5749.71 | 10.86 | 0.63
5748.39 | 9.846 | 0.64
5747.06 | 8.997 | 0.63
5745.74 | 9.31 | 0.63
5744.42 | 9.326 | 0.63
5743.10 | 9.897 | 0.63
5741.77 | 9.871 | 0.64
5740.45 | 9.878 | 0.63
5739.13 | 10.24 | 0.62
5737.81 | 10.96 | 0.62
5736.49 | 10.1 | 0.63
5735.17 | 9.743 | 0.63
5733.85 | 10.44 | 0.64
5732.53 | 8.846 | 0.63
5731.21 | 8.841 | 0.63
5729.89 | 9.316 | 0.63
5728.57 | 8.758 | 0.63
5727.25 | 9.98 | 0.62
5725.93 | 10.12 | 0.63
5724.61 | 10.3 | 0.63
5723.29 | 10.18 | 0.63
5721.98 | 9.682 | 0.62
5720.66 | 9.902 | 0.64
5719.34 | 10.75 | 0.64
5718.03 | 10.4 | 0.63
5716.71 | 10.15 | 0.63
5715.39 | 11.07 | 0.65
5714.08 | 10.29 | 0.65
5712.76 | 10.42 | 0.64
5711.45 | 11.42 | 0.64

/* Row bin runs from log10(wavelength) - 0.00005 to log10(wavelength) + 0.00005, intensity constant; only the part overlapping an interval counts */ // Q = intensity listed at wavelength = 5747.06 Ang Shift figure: 8.997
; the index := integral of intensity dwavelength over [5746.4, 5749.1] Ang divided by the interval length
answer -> 9.45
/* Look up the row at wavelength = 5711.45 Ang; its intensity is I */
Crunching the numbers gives 11.42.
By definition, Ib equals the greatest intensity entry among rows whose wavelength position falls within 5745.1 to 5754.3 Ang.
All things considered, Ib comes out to 11.01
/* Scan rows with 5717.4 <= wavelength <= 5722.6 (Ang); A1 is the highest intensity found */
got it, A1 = 10.75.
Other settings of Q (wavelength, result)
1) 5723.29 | 10.18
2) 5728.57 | 8.758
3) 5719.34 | 10.75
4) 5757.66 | 10.25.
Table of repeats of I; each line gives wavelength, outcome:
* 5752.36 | 9.535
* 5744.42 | 9.326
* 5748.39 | 9.846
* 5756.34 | 10.71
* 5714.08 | 10.29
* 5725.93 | 10.12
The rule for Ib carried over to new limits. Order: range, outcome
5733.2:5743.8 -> 10.96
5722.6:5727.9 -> 10.3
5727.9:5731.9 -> 9.316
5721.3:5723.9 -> 10.18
